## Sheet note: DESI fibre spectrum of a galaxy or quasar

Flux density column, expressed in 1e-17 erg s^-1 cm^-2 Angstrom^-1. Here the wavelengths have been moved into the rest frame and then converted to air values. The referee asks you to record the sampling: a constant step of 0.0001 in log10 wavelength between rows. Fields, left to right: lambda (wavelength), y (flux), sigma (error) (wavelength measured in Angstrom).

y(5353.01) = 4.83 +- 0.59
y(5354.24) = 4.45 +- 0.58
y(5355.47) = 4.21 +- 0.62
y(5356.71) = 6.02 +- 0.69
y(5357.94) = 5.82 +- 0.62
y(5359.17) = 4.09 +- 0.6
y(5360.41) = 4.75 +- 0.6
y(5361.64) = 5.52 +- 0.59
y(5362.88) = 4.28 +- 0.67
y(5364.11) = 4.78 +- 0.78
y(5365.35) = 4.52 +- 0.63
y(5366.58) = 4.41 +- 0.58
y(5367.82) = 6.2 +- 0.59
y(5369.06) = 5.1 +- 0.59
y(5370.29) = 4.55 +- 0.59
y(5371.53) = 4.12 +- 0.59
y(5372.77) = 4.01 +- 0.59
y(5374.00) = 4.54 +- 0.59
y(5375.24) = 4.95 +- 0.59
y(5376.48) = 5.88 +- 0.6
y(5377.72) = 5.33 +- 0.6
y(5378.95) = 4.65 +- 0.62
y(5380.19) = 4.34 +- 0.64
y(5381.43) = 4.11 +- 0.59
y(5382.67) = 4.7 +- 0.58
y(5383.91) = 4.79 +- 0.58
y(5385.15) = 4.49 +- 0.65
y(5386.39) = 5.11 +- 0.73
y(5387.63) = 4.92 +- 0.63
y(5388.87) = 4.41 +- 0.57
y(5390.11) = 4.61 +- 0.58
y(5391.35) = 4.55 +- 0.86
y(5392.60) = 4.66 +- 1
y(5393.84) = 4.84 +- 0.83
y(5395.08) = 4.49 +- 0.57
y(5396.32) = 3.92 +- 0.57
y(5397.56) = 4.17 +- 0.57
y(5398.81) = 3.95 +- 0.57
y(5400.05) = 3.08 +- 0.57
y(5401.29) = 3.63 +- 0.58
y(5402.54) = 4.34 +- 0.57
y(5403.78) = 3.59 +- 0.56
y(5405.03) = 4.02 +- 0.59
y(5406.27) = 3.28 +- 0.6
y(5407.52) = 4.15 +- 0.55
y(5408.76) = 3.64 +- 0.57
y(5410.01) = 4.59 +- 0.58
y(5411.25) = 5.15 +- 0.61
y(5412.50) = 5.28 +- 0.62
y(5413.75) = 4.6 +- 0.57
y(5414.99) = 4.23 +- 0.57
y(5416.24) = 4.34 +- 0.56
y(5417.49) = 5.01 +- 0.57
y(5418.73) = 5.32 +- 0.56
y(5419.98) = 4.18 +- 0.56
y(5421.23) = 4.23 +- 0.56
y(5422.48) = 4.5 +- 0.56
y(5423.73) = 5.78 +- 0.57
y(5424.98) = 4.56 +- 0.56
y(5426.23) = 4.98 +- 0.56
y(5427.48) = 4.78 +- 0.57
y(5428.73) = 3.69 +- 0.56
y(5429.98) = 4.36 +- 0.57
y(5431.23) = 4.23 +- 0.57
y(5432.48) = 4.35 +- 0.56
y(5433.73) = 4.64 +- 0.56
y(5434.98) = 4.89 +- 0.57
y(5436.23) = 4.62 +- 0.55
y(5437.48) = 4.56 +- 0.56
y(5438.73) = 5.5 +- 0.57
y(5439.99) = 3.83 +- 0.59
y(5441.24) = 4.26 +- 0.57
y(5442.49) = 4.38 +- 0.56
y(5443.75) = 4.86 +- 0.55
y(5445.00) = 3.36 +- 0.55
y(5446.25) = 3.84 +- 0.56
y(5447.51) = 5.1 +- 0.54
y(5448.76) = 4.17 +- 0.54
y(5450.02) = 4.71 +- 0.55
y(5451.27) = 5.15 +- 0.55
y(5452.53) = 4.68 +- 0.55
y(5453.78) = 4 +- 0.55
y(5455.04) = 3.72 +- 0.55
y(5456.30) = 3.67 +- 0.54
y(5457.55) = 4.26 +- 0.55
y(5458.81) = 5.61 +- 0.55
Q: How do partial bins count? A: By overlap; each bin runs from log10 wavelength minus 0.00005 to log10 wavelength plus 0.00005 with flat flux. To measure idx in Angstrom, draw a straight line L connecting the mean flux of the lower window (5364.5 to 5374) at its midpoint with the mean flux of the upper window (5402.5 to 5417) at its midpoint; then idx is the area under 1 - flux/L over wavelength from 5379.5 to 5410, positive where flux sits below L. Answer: 1.3 Angstrom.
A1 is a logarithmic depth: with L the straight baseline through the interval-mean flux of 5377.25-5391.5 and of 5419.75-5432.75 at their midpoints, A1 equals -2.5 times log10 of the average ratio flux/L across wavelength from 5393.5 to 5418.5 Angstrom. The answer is 0.09 mag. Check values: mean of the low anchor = 4.67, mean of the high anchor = 4.53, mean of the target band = 4.23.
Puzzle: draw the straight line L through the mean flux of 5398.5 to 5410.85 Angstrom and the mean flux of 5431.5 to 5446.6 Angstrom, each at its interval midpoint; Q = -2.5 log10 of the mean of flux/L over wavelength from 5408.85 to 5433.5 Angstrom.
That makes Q -0.12 mag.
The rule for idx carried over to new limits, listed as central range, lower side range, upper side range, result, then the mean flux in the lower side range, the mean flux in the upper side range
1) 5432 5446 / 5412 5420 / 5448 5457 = 0.0 Angstrom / 4.74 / 4.31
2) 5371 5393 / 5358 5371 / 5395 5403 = -1.6 Angstrom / 4.86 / 3.89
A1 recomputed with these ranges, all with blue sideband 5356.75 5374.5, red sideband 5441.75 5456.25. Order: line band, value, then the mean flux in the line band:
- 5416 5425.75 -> -0.06 mag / 4.76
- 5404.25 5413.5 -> 0.06 mag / 4.3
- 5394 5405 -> 0.17 mag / 3.94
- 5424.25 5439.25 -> -0.04 mag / 4.6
